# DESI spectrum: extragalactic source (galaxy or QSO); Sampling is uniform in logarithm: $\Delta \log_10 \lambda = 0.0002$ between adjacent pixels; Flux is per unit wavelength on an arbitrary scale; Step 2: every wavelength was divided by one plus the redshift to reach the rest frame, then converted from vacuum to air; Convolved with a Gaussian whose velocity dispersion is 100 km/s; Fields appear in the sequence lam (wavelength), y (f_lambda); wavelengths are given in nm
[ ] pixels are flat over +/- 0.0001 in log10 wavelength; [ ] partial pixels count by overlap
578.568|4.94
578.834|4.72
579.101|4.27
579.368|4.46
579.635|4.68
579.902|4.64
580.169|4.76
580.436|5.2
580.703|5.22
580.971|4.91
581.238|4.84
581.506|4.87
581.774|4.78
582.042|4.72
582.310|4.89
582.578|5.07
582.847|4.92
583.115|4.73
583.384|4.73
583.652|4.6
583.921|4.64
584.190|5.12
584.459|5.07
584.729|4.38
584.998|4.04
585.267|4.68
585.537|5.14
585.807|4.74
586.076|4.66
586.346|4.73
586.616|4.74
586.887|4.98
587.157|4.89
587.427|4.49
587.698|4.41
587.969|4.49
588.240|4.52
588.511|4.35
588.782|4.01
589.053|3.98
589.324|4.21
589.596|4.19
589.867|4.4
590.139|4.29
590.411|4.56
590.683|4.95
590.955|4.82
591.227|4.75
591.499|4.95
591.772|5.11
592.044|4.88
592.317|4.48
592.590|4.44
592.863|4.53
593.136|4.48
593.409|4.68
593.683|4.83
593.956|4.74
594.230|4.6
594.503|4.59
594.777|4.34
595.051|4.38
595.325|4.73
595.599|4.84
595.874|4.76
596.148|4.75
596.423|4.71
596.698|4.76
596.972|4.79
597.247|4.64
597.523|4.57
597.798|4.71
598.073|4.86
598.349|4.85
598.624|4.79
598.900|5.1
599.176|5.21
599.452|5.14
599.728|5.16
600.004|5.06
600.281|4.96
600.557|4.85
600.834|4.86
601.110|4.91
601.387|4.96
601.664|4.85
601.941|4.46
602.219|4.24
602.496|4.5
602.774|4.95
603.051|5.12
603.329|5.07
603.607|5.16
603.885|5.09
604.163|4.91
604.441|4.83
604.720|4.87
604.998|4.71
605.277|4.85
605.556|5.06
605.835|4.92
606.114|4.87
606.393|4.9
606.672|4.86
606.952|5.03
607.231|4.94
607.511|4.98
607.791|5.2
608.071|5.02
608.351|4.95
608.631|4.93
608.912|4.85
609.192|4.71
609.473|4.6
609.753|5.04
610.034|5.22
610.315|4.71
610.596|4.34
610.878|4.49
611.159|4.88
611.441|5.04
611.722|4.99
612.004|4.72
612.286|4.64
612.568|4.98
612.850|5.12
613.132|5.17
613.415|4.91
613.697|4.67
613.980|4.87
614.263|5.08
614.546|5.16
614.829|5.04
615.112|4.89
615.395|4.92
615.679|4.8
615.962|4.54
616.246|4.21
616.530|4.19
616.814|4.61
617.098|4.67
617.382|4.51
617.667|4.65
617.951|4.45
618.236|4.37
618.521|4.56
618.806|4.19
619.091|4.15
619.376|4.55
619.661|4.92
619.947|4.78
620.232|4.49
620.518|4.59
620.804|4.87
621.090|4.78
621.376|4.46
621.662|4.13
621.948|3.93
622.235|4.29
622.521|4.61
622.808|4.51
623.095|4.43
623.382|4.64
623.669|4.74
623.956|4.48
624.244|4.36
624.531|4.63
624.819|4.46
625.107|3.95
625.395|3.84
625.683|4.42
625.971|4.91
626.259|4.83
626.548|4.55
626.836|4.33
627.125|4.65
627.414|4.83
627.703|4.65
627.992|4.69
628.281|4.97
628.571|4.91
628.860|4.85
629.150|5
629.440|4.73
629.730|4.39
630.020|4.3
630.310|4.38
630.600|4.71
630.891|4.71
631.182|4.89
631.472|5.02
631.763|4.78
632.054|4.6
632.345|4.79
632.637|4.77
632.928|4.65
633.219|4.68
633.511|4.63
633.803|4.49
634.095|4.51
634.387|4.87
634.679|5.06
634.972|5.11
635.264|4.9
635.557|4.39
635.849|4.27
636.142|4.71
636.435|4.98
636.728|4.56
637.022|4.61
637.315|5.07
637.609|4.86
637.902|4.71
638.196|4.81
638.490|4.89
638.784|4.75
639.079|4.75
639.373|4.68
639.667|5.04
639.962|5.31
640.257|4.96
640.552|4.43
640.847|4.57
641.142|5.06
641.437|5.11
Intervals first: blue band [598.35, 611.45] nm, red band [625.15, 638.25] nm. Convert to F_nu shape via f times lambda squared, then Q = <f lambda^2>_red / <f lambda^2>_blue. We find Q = 1.0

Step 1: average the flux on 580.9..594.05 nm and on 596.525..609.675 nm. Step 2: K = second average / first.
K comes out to 1.05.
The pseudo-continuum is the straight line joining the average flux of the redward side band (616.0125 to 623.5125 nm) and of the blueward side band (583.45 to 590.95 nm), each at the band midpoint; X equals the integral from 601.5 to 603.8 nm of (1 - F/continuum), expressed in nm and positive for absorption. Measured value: -0.14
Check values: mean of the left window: 4.57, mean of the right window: 4.48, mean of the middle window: 4.8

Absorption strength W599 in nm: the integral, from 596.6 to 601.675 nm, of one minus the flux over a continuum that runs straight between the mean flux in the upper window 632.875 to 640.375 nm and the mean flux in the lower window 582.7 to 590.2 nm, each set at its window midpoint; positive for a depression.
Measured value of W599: -0.29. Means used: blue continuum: 4.58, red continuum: 4.78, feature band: 4.9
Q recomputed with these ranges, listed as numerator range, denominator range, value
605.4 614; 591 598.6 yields 1.09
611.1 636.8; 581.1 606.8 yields 1.08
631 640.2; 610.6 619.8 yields 1.08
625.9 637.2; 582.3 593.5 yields 1.17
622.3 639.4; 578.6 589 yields 1.16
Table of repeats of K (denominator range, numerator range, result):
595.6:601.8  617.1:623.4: 0.92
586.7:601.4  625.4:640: 1.01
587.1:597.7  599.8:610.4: 1.07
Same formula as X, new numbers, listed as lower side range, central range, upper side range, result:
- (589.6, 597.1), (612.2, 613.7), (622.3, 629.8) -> -0.11 nm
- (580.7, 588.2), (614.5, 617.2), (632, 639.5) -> 0.03 nm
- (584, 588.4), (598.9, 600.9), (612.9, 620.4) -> -0.16 nm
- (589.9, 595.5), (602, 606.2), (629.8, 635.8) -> -0.18 nm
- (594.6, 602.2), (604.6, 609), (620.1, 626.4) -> -0.23 nm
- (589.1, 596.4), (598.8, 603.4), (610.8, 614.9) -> -0.15 nm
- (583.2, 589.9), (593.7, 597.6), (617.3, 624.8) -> -0.10 nm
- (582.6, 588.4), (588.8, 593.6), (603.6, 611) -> 0.19 nm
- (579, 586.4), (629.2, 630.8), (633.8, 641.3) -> 0.08 nm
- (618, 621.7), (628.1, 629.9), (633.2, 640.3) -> -0.05 nm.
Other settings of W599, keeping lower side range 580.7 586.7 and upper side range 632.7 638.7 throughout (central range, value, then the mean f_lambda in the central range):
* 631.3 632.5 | -0.01 nm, 4.8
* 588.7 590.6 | 0.21 nm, 4.26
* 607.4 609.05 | -0.08 nm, 4.99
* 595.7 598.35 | 0.02 nm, 4.73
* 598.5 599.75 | -0.08 nm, 5.07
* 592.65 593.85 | 0.04 nm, 4.62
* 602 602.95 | 0.04 nm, 4.58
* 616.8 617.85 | 0.03 nm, 4.6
